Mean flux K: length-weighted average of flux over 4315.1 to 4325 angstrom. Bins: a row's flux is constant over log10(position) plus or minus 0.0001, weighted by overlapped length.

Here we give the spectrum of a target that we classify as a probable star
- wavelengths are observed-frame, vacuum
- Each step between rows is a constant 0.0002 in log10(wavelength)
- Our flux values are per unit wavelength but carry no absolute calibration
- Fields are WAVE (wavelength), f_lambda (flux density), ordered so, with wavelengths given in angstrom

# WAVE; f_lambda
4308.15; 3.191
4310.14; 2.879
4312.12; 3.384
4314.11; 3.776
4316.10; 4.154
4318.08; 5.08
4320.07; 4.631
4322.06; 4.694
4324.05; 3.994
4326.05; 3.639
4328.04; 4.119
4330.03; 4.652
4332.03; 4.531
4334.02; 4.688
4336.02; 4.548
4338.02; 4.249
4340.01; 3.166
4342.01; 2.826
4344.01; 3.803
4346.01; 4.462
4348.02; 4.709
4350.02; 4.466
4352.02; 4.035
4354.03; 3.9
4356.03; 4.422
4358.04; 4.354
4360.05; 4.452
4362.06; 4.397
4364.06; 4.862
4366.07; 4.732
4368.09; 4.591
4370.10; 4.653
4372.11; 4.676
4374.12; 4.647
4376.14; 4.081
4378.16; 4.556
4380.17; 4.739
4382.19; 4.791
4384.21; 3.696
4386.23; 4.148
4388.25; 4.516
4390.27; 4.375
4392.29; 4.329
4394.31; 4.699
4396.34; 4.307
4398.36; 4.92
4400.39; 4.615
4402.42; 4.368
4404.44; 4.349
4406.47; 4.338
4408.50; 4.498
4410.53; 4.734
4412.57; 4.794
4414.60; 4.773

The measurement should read 4.51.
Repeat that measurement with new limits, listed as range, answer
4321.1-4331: 4.22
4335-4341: 3.99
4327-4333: 4.43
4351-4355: 3.97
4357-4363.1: 4.41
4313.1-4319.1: 4.34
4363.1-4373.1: 4.7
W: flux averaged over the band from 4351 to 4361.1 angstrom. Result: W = 4.23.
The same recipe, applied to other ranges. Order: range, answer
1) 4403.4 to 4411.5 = 4.48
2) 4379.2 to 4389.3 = 4.38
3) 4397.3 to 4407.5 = 4.52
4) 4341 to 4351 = 4.05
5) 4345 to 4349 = 4.57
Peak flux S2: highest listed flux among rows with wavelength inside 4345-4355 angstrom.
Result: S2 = 4.709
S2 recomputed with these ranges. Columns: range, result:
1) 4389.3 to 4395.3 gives 4.699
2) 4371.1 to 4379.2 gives 4.676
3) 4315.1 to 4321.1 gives 5.08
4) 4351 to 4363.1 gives 4.452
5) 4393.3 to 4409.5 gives 4.92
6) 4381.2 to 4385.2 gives 4.791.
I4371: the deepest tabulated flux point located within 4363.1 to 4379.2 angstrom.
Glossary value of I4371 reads 4.081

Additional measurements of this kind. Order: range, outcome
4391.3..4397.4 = 4.307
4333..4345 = 2.826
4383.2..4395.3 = 3.696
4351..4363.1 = 3.9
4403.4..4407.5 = 4.338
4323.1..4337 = 3.639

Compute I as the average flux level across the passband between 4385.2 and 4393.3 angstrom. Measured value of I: 4.34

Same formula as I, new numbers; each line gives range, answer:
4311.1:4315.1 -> 3.58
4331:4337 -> 4.59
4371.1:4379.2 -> 4.49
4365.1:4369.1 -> 4.65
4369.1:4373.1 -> 4.67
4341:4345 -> 3.31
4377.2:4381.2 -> 4.65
